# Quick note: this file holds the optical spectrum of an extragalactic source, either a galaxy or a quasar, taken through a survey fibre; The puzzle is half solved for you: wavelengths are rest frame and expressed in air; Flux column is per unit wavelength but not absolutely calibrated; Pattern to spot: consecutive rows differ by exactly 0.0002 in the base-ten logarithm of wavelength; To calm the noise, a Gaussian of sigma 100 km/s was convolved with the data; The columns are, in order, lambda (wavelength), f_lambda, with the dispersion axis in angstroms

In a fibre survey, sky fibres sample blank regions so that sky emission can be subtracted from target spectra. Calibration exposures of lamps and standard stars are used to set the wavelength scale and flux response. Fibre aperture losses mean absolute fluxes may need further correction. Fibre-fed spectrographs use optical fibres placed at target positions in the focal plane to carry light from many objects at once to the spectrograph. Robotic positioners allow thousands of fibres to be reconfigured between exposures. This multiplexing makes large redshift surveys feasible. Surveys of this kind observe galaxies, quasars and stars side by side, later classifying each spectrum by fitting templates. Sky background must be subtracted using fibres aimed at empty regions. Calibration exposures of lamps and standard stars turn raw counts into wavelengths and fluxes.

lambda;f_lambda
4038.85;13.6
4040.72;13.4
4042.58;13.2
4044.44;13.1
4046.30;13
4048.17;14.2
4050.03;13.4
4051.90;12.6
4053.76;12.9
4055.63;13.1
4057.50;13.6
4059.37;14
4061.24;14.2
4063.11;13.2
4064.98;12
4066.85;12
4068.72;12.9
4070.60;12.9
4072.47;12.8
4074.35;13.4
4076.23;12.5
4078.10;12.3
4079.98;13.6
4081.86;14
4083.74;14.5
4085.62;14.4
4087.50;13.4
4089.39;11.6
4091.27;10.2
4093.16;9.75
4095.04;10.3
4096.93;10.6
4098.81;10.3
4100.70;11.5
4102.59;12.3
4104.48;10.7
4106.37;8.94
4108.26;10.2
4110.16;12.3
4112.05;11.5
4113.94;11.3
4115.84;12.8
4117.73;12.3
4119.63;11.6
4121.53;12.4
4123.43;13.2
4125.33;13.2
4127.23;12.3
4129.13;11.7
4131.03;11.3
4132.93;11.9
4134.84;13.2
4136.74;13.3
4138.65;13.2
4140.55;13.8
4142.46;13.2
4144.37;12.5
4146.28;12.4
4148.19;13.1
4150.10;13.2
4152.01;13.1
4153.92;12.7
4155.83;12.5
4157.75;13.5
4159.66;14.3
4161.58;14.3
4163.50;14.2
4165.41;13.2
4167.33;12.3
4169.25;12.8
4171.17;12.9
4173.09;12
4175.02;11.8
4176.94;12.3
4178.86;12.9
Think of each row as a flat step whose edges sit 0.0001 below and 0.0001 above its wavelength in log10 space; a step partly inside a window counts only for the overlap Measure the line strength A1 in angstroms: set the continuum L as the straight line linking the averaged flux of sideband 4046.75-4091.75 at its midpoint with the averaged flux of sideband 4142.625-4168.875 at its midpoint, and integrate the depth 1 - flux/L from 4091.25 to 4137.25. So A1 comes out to 5.5 angstroms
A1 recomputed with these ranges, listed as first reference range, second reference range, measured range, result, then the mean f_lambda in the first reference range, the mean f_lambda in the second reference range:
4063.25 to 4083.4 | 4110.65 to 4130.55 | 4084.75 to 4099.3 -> 1.5 angstroms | 12.9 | 12.2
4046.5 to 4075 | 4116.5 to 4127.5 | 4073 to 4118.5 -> 3.3 angstroms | 13.1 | 12.5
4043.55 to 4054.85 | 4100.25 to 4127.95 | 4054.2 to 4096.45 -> -0.3 angstroms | 13.2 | 11.8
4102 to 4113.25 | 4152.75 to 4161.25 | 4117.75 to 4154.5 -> -1.1 angstroms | 11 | 13.3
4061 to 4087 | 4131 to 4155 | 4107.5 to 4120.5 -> 1.3 angstroms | 13.2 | 12.9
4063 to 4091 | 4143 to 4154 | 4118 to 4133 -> 0.8 angstroms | 13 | 12.9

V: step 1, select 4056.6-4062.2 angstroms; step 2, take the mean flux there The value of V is 13.9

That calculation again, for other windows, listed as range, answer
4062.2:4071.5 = 12.6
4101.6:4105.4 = 11.5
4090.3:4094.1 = 9.99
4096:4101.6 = 10.8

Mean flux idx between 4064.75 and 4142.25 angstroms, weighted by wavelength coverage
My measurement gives 12.2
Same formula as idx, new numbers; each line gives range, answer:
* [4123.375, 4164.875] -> 13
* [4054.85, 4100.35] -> 12.5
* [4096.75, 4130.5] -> 11.6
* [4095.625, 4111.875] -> 10.9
